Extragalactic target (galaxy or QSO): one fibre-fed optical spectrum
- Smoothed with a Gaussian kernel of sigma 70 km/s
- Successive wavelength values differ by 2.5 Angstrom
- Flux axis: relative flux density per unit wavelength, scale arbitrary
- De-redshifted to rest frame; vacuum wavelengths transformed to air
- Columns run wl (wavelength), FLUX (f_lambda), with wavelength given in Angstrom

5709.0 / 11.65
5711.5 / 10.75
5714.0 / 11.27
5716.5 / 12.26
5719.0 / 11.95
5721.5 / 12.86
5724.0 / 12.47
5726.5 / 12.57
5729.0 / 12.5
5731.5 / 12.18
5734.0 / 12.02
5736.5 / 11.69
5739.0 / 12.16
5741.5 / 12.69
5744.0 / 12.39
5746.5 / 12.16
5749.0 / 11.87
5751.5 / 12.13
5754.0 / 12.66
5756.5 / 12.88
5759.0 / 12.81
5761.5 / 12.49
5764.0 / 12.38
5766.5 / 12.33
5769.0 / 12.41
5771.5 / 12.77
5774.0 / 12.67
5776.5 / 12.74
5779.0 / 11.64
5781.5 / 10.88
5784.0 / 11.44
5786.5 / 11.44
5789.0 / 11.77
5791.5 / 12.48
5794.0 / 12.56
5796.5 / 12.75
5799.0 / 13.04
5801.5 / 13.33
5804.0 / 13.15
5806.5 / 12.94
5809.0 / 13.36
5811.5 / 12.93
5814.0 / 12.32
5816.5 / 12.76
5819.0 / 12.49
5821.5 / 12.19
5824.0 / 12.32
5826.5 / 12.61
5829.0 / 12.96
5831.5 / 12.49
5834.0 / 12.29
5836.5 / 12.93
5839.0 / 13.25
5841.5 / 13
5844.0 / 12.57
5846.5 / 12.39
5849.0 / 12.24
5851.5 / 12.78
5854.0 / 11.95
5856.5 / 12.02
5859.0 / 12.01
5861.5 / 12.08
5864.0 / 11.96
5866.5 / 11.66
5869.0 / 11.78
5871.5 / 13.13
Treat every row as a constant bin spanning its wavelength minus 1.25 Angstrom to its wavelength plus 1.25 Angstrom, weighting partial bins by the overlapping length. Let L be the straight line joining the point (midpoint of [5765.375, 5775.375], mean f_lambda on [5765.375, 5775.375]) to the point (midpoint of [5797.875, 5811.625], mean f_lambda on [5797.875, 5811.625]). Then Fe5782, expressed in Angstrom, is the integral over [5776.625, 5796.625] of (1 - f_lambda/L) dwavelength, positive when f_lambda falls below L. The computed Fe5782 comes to 1.5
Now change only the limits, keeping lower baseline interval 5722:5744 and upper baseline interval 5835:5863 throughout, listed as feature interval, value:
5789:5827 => -0.9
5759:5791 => 0.6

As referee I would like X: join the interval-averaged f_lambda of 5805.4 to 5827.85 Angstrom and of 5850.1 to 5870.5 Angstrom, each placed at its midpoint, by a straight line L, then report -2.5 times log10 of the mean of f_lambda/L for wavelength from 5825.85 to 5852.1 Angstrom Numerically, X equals -0.03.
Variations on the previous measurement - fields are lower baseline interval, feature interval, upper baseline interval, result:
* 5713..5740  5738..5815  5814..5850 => -0.005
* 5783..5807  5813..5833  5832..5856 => 0.002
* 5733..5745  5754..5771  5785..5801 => -0.026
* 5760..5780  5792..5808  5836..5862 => -0.042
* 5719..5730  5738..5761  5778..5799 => -0.011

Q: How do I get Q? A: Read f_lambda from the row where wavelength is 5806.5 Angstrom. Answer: 12.94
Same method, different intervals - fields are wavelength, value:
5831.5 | 12.49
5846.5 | 12.39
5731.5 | 12.18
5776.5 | 12.74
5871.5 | 13.13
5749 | 11.87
